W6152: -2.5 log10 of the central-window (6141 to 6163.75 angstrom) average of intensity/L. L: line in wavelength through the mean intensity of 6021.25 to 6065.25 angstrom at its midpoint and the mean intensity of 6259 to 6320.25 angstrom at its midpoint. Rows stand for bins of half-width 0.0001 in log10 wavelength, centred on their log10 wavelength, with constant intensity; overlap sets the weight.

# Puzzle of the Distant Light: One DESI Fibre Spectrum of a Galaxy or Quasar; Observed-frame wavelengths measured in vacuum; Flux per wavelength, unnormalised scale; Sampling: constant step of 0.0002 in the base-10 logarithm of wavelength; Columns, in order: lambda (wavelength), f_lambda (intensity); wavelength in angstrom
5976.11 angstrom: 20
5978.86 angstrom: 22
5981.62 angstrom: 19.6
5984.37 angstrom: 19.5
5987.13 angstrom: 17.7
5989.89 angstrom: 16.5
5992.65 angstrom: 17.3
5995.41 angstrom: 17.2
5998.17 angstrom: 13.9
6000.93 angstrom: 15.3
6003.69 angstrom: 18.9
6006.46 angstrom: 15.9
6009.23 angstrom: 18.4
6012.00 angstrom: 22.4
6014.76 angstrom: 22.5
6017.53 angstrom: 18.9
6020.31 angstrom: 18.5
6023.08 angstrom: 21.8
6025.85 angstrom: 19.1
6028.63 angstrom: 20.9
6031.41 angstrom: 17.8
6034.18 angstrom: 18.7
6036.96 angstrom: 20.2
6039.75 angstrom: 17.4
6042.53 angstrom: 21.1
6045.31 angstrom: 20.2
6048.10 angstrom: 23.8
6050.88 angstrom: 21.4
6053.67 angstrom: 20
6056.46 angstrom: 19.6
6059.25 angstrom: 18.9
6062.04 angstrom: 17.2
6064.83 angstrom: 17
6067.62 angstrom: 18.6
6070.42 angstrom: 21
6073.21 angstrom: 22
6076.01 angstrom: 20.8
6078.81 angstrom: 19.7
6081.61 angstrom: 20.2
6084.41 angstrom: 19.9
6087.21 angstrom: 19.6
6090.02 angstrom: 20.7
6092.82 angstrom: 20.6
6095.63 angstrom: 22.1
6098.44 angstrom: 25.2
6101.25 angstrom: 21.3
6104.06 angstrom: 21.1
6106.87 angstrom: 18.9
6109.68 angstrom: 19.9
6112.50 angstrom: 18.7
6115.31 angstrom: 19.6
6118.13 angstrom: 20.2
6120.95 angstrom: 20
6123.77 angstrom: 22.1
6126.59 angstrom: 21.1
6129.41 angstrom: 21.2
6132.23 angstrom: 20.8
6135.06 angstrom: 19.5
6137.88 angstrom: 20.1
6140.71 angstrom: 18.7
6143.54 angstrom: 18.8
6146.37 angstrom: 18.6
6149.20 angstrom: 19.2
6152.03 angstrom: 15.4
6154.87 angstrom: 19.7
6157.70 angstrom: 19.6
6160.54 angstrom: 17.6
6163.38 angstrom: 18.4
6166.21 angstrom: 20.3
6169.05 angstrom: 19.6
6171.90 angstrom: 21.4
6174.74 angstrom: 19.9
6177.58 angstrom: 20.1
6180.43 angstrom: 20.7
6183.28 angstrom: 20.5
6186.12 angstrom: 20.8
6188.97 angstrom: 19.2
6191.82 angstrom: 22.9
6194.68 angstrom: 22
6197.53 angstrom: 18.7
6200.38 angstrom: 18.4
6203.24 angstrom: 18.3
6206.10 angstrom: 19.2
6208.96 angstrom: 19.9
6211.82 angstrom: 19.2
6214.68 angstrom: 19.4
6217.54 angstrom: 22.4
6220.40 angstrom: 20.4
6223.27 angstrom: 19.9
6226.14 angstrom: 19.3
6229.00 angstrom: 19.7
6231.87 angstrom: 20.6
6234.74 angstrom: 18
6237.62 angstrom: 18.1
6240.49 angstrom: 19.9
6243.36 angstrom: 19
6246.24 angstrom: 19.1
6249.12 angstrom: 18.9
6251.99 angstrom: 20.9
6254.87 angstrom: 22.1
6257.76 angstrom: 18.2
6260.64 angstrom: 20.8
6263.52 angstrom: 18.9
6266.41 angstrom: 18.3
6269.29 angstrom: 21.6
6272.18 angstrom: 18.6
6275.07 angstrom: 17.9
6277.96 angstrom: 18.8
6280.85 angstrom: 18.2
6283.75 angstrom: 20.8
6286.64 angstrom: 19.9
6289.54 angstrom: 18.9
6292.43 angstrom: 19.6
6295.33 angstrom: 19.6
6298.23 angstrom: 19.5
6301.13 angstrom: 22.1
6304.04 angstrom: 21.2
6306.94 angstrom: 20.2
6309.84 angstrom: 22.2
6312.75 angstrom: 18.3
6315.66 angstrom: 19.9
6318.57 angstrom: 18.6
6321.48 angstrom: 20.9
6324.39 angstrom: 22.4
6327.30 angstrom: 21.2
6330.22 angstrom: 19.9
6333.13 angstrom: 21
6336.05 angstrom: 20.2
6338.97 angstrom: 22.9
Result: 0.07 mag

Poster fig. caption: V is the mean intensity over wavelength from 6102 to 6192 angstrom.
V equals 19.8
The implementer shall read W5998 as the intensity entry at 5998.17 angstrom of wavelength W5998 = 13.9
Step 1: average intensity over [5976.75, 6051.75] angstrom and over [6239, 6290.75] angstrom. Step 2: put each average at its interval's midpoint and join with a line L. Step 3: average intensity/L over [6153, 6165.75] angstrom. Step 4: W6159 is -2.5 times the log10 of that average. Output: 0.03 mag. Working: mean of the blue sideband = 19.1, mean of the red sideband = 19.5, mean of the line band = 18.8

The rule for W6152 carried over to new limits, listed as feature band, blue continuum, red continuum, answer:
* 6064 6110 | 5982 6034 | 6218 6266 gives -0.09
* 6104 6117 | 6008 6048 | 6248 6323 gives 0.02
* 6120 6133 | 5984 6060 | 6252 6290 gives -0.10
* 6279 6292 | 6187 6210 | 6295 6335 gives 0.05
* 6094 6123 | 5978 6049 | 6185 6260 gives -0.07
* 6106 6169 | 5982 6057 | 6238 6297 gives -0.01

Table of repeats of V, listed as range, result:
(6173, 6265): 19.9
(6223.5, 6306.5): 19.6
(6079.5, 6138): 20.6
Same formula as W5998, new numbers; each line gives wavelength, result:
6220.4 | 20.4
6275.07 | 17.9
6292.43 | 19.6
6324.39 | 22.4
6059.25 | 18.9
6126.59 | 21.1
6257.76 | 18.2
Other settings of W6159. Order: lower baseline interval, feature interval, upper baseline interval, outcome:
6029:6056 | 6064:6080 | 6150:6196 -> 0.00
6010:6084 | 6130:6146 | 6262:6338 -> 0.02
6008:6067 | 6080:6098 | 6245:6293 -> -0.06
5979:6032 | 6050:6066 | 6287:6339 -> 0.00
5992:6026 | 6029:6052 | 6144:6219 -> -0.08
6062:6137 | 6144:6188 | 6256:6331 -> 0.04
